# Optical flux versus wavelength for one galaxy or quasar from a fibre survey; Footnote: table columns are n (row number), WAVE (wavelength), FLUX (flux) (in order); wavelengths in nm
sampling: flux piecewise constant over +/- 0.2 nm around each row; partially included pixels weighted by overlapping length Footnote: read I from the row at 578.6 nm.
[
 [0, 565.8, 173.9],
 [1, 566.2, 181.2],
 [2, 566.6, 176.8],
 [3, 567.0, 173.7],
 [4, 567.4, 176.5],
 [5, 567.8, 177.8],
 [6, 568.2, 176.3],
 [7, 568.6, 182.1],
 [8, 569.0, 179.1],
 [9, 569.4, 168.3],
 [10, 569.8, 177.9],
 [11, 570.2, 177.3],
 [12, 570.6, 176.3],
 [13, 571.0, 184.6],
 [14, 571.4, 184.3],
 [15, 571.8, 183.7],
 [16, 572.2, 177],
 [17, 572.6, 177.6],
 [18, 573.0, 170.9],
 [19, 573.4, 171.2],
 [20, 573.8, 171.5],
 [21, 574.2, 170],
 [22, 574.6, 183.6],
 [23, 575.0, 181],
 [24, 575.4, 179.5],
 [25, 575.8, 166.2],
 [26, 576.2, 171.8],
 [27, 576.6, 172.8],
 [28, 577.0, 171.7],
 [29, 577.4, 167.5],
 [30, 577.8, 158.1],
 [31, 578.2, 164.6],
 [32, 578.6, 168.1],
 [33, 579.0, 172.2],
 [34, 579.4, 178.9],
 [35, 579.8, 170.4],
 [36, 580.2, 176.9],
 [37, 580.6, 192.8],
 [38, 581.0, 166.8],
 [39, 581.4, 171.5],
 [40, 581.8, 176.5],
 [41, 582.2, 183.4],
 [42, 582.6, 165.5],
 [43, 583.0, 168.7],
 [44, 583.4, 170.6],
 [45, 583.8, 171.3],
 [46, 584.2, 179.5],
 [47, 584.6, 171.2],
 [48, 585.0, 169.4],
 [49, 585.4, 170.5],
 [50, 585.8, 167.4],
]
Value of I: 168.1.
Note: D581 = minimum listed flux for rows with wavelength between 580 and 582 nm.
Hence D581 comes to 166.8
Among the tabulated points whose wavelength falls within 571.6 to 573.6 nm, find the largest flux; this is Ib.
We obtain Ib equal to 183.7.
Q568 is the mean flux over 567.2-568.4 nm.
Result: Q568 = 177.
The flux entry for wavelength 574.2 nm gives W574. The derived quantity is 170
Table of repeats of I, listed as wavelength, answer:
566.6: 176.8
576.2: 171.8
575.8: 166.2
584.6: 171.2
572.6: 177.6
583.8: 171.3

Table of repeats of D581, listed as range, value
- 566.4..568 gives 173.7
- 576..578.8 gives 158.1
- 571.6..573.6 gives 170.9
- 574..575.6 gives 170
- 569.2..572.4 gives 168.3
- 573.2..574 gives 171.2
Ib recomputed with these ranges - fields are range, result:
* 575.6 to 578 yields 172.8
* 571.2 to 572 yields 184.3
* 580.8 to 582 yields 176.5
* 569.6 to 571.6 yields 184.6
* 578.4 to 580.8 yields 192.8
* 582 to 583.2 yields 183.4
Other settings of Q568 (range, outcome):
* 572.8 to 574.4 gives 171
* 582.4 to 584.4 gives 171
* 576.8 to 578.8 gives 166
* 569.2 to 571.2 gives 177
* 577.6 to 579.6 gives 168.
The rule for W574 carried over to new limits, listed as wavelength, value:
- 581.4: 171.5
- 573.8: 171.5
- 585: 169.4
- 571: 184.6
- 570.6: 176.3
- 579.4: 178.9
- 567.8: 177.8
